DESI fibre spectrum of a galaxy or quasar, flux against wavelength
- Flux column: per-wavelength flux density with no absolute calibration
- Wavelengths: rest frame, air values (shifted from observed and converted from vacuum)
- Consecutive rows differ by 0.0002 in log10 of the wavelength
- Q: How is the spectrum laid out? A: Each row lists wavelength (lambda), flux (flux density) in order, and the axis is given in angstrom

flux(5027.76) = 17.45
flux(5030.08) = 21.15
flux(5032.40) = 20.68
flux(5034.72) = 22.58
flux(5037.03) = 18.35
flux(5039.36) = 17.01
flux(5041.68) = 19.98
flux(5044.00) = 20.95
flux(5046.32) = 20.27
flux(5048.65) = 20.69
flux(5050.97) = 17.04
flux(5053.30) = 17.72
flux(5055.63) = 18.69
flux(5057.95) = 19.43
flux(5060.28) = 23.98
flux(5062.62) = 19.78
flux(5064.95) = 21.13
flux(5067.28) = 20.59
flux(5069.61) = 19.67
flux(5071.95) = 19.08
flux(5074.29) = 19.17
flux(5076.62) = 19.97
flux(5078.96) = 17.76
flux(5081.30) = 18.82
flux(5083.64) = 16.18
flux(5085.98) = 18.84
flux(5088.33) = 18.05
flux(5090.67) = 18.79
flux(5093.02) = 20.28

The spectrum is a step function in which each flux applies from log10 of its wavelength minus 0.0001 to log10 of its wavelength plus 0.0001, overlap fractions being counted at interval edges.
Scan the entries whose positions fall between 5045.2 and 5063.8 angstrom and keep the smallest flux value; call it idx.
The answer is 17.04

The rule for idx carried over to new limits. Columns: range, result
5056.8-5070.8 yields 19.43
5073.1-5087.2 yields 16.18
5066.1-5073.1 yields 19.08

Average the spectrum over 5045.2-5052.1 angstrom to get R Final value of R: 19.3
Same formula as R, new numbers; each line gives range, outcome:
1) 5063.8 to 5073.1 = 20.1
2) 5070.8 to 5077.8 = 19.4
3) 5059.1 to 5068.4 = 21.4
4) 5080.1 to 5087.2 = 17.9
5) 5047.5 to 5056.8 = 18.6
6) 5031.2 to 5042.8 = 19.7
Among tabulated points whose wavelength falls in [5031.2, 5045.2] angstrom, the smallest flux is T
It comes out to 17.01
